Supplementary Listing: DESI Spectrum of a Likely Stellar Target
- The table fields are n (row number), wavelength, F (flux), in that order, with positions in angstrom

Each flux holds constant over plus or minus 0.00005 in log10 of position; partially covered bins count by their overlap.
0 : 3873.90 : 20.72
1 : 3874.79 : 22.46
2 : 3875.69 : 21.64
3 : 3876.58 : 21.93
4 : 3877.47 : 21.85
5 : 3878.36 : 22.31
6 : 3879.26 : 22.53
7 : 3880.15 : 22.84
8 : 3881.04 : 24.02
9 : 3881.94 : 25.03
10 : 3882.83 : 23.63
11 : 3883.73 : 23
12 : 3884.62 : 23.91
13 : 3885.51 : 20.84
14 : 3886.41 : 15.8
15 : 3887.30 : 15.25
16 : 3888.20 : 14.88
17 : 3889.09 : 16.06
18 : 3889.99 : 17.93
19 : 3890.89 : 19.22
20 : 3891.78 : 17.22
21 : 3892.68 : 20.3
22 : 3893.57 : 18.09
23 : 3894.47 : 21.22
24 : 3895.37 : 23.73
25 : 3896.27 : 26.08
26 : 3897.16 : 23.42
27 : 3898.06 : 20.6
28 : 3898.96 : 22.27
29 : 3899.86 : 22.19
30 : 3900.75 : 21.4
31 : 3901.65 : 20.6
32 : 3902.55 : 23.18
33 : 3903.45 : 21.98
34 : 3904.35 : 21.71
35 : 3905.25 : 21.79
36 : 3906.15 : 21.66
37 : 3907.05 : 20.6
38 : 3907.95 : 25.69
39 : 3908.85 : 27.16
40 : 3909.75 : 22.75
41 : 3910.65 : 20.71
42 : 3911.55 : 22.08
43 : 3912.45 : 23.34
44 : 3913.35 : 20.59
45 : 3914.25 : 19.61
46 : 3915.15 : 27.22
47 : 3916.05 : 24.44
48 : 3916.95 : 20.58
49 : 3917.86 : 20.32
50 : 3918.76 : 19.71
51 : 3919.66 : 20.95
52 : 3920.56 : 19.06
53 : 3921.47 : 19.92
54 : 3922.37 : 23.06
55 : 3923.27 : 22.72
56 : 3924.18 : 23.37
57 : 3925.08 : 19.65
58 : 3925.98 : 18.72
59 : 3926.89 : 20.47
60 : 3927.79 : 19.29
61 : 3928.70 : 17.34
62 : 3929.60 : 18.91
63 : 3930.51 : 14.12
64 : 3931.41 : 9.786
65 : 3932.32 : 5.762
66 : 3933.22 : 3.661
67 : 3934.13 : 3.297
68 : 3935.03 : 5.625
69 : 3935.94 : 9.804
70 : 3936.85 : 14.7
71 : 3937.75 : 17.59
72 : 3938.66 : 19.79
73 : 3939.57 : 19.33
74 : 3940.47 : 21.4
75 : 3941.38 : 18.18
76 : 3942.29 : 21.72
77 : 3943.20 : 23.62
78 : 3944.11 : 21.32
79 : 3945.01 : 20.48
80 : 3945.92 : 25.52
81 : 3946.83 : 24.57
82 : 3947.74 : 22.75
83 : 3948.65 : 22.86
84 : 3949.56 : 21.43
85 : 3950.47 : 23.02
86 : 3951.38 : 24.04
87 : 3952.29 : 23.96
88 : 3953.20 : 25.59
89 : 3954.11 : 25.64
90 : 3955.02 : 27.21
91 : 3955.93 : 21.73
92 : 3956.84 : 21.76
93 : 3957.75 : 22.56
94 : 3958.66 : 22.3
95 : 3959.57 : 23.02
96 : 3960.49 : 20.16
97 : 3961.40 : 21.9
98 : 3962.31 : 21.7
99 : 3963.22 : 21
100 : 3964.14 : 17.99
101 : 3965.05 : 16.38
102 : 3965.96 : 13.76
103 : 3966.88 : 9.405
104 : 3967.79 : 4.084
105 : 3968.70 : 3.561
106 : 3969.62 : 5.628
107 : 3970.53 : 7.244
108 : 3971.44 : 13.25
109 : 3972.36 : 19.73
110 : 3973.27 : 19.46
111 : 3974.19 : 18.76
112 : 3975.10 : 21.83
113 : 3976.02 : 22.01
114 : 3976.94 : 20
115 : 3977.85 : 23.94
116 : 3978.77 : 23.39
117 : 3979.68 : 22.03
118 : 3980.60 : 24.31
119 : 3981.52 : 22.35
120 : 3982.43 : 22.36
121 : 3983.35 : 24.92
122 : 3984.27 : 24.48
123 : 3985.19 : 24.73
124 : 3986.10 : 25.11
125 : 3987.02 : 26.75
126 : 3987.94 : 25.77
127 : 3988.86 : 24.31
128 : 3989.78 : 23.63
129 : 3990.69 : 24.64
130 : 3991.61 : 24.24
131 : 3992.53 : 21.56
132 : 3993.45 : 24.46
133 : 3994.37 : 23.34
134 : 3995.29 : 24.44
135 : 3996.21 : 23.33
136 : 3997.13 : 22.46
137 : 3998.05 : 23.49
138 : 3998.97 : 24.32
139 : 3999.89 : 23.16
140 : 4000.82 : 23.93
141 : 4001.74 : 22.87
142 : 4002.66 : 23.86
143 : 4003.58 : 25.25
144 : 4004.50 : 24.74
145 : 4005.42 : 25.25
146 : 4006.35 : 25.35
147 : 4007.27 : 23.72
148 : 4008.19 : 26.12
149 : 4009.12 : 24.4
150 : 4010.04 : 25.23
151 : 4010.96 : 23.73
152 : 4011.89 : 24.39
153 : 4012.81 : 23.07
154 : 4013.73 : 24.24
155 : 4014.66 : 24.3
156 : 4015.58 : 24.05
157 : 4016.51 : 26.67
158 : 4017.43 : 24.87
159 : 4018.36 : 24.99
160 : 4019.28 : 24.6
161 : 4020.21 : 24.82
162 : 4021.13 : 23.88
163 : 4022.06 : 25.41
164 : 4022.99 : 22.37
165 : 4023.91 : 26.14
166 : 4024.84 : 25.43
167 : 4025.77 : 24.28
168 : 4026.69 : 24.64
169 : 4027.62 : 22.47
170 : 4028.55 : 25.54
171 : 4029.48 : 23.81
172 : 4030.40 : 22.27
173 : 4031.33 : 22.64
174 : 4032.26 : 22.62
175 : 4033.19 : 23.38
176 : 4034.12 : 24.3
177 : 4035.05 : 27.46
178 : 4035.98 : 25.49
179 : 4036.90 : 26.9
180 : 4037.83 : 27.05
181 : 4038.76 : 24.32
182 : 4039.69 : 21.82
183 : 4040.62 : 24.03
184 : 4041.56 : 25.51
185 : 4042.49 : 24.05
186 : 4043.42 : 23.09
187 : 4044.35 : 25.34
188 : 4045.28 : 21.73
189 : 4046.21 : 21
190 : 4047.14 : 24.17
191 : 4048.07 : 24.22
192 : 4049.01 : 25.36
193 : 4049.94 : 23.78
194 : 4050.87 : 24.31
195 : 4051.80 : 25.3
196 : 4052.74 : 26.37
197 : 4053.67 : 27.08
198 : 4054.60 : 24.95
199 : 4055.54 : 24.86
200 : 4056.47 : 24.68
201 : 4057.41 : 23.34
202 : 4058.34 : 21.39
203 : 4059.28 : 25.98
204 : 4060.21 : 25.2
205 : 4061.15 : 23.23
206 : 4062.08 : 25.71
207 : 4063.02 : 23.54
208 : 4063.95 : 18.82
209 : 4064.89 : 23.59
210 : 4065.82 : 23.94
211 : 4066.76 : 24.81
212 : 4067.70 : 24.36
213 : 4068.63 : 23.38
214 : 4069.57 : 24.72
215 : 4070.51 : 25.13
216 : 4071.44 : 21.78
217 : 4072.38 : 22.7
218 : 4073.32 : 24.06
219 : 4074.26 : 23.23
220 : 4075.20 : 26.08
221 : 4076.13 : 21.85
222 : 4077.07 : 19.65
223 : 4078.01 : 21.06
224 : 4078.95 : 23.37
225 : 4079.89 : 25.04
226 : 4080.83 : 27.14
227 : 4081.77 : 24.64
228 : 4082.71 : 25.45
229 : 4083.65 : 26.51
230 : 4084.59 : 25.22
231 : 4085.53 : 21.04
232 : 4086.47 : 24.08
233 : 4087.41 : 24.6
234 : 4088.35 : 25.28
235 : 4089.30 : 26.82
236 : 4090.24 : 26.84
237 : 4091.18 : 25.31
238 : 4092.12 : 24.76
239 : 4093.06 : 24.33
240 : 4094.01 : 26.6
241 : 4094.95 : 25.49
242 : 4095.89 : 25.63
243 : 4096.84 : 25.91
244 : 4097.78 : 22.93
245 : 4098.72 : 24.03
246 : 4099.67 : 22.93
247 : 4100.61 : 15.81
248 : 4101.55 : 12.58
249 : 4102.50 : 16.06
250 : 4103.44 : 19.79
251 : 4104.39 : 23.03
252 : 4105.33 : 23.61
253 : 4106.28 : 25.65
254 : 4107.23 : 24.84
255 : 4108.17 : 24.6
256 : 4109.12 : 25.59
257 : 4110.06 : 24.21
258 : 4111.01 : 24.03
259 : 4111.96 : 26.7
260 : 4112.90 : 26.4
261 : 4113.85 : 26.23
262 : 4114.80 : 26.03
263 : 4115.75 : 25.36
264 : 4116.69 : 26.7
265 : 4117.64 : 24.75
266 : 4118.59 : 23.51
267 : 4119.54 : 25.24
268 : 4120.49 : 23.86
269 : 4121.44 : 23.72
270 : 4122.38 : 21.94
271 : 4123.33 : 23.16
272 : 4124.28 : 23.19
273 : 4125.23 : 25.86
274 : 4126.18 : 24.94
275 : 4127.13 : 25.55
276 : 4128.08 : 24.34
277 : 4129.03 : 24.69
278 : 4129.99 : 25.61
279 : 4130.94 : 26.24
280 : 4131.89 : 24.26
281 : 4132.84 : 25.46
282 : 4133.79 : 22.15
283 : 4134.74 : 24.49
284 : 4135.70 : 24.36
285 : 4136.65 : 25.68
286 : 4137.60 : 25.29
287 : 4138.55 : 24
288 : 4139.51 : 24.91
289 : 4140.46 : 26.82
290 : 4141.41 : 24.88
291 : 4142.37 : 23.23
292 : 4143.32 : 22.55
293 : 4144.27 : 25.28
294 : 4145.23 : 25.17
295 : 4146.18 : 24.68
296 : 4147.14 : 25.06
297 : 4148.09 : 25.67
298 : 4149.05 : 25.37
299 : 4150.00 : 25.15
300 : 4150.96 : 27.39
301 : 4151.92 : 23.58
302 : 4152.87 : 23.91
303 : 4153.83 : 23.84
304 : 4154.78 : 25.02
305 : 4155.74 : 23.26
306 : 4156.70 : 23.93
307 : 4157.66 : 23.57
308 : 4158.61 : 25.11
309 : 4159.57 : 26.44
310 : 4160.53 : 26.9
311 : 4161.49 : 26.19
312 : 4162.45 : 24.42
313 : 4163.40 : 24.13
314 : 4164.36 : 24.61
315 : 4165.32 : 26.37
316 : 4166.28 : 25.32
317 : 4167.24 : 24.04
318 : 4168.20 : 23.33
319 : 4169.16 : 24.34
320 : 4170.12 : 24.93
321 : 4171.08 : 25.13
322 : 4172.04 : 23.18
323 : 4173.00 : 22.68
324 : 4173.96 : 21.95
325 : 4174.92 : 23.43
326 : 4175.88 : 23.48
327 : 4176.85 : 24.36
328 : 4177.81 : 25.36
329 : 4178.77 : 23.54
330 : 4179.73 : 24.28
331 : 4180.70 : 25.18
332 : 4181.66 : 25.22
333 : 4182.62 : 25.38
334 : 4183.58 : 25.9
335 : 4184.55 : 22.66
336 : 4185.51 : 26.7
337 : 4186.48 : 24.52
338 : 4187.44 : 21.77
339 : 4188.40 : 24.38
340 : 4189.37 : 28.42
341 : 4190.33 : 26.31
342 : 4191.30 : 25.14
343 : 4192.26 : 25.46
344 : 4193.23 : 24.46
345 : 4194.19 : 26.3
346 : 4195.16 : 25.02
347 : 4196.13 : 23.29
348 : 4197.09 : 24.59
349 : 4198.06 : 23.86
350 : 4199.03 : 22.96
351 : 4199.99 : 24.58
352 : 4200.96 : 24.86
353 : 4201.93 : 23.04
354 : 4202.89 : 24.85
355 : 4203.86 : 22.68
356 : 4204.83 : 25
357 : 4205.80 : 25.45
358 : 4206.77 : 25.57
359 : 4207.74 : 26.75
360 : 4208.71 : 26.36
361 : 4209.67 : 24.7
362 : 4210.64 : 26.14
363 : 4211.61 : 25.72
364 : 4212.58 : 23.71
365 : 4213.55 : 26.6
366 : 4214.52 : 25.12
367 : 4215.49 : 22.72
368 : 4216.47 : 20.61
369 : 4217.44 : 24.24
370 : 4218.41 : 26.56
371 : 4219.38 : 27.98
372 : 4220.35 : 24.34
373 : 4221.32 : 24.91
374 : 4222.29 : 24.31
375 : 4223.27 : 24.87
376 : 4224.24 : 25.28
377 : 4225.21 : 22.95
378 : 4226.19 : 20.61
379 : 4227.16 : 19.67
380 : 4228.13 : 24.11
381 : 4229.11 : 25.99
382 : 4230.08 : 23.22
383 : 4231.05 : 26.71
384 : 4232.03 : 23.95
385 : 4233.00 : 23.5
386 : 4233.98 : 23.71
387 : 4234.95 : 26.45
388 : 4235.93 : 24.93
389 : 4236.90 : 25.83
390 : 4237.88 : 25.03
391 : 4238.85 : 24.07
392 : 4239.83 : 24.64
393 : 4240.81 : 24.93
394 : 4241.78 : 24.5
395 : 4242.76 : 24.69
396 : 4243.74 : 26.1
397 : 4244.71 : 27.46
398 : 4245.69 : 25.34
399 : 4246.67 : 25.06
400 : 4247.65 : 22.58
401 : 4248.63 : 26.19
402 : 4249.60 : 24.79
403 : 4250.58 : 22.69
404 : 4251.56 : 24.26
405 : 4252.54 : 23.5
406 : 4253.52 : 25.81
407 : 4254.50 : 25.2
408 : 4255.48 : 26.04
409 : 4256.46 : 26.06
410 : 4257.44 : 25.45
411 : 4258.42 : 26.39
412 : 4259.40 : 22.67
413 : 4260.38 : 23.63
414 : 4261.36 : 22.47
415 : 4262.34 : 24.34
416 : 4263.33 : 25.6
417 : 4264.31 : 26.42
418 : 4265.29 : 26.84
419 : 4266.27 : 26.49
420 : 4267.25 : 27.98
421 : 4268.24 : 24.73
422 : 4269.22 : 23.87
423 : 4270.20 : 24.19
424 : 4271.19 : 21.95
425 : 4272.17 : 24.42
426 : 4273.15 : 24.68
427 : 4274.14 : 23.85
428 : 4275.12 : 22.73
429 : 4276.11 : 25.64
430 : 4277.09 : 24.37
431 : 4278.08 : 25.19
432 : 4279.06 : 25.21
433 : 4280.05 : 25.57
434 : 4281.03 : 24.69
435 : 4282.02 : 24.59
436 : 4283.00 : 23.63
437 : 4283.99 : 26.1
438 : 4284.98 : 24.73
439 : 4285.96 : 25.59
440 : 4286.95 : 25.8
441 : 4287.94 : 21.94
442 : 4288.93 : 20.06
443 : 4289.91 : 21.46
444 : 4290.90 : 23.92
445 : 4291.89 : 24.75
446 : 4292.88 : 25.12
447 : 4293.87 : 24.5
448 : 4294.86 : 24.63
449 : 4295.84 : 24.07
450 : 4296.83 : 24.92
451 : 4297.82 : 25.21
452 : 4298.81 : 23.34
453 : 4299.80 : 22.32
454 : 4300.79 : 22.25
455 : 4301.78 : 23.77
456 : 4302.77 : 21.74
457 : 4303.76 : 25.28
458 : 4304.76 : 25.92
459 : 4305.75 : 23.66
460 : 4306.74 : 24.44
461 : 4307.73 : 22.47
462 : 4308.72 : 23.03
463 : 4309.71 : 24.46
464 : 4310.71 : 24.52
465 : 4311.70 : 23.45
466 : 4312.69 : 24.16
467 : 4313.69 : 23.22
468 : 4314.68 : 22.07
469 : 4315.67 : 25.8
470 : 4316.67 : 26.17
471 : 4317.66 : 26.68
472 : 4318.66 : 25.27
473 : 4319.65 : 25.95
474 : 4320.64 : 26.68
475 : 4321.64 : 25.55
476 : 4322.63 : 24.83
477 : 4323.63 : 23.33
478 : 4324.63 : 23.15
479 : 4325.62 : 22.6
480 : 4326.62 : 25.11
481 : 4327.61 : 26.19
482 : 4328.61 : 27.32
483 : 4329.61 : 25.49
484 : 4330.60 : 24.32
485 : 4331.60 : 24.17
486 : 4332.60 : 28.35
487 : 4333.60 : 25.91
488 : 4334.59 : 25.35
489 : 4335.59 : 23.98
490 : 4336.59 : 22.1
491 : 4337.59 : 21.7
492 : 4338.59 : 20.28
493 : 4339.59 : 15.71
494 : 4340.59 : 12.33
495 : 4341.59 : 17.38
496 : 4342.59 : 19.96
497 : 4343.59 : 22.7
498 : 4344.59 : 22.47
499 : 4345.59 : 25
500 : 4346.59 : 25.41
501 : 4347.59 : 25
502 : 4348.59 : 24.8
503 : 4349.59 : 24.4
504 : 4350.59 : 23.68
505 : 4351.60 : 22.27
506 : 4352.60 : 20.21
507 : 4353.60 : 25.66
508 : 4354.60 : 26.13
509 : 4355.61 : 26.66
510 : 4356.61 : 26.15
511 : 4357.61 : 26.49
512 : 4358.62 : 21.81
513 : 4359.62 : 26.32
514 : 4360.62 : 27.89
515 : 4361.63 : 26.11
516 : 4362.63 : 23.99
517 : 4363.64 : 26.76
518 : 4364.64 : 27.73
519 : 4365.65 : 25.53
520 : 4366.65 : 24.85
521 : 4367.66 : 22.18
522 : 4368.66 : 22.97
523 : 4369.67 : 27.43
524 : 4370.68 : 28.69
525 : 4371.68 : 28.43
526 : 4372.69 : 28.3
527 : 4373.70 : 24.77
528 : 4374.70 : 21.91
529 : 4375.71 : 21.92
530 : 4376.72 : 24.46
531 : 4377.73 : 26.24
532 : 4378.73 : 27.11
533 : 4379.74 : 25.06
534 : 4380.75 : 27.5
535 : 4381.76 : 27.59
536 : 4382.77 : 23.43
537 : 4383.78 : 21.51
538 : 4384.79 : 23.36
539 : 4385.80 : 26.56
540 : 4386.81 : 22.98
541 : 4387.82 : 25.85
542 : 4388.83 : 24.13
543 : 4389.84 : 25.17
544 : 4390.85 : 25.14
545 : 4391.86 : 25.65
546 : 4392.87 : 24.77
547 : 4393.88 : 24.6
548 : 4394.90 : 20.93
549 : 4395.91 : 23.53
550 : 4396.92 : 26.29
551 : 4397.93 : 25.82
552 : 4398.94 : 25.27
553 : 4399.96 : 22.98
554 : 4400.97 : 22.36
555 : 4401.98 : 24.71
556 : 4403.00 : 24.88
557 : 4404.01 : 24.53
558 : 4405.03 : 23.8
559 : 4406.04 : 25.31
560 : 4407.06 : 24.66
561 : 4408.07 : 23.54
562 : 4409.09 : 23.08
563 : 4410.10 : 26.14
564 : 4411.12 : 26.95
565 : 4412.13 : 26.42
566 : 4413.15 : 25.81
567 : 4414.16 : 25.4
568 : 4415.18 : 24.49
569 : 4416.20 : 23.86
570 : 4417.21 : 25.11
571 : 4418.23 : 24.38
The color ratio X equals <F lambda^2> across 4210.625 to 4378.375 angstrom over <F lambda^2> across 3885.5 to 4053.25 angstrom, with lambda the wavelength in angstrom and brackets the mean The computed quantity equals 1.32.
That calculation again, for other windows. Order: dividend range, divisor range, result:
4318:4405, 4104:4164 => 1.10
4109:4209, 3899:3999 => 1.35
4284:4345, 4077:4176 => 1.06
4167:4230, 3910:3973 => 1.49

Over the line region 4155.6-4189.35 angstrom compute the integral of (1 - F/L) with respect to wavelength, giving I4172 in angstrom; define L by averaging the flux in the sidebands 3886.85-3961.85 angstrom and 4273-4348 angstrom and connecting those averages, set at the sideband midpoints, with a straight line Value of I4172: -2.9 angstrom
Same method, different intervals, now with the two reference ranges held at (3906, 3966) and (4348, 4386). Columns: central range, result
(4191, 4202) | -0.6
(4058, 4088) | -2.9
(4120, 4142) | -2.2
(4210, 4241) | -1.3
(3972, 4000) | -3.5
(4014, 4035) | -3.2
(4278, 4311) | 0.3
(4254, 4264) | -0.4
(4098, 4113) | -0.2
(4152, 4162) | -0.9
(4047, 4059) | -1.8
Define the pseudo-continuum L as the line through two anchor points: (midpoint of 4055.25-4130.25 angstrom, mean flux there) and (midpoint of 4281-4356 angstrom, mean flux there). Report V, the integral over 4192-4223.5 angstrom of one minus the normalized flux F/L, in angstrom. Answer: -1.15 angstrom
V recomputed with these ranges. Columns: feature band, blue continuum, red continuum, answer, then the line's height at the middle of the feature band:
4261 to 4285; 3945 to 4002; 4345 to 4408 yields -0.84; 24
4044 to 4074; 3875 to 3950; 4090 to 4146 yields -1.32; 23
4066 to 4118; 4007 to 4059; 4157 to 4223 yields 1.16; 24.5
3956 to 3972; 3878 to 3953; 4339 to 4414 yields 3.72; 20.6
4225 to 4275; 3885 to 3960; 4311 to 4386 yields -2.55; 23.4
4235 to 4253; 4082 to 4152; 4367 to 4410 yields -0.22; 24.6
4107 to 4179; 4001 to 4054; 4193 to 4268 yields -0.16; 24.6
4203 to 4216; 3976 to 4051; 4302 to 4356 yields -0.65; 23.9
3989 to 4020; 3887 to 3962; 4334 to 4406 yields -4.80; 21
